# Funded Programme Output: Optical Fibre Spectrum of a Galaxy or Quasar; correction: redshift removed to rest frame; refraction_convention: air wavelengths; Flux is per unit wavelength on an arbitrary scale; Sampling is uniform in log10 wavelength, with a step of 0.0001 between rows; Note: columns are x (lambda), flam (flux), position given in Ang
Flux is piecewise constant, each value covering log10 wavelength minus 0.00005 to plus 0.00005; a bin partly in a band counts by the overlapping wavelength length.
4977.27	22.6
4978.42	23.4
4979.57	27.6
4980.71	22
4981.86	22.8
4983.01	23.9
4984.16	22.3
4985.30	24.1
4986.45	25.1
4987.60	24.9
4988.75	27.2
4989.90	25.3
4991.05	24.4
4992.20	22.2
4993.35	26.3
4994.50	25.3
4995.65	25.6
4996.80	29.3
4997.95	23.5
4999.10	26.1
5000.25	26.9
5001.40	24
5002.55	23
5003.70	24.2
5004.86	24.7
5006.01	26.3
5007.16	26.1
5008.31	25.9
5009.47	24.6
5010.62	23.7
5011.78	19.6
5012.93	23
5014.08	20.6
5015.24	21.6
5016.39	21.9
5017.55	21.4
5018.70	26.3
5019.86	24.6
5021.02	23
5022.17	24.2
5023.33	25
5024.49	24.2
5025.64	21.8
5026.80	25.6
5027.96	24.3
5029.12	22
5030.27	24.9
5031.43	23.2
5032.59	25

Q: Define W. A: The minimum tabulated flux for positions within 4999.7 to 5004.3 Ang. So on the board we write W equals 23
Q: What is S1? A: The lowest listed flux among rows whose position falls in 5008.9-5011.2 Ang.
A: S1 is 23.7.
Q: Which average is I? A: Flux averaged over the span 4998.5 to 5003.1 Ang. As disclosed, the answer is 25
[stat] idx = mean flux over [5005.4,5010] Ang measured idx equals 25.7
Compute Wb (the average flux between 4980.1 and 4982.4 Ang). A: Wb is 22.5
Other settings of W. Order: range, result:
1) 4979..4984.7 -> 22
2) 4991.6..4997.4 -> 22.2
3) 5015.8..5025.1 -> 21.4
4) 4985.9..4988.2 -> 24.9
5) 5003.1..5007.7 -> 24.2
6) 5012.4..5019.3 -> 20.6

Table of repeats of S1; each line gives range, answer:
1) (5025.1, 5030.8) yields 21.8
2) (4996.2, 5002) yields 23.5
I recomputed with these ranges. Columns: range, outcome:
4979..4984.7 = 23.7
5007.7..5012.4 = 23.5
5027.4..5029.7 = 23.2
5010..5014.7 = 21.8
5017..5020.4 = 24.1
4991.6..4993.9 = 24.2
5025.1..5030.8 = 23.7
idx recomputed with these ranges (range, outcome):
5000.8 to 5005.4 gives 24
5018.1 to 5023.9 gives 24.6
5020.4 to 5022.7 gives 23.6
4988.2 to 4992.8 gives 24.8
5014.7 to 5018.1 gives 21.6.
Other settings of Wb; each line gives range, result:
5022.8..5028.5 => 24.2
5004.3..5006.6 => 25.6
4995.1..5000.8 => 26.3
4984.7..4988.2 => 24.7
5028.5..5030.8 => 23.5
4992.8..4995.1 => 25.8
